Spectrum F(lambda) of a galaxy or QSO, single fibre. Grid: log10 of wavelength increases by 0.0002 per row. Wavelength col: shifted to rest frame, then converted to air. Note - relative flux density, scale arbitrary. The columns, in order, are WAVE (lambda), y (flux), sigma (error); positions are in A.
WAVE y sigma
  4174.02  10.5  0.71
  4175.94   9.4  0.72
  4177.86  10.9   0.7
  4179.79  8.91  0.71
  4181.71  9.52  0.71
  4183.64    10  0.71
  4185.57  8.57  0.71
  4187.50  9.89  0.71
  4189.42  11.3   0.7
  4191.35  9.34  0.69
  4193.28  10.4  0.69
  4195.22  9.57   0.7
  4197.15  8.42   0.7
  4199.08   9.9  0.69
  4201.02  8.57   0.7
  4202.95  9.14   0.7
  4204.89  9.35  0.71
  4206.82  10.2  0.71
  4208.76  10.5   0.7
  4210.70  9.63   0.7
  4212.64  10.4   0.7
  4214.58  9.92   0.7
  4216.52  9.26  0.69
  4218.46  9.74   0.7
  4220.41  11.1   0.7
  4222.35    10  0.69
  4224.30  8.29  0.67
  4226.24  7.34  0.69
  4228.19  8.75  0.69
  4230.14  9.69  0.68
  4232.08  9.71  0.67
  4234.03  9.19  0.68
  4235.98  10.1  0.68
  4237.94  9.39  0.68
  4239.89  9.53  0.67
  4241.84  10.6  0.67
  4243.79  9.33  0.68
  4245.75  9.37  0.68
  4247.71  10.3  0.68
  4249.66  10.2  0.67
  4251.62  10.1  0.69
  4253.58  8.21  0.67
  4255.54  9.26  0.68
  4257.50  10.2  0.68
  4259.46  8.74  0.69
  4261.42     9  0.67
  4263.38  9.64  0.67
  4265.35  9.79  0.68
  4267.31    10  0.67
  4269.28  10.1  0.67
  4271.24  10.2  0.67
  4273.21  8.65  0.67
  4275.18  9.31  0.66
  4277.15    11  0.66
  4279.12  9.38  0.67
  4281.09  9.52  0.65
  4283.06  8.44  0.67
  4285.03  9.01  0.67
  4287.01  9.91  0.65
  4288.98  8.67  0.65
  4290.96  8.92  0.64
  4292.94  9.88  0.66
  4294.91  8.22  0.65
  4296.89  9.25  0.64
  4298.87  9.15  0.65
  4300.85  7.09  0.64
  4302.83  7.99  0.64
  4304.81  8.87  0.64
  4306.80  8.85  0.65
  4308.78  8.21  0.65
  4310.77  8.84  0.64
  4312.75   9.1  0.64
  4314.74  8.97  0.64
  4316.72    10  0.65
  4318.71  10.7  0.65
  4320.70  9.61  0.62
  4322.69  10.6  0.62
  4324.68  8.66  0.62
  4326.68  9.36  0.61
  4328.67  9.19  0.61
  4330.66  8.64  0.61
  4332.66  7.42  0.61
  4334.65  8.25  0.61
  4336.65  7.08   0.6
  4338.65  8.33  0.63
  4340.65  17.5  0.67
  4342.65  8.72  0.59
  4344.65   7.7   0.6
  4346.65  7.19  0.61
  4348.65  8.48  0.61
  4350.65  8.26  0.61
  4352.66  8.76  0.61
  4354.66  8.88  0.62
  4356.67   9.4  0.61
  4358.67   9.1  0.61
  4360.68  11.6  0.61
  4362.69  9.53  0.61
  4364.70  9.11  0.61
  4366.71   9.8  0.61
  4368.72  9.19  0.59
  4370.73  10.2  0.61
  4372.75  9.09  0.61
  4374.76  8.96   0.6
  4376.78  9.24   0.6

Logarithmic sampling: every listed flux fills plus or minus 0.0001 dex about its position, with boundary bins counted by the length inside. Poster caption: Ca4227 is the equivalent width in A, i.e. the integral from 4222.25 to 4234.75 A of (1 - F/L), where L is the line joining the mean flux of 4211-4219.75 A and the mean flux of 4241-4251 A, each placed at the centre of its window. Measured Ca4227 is 1.2 A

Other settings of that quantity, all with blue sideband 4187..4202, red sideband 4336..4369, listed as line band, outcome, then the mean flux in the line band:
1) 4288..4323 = 1.6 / 9.02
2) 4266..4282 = -0.4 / 9.77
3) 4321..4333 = 0.4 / 9.1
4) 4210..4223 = -0.5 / 10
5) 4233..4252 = -0.5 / 9.8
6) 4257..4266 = 0.1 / 9.42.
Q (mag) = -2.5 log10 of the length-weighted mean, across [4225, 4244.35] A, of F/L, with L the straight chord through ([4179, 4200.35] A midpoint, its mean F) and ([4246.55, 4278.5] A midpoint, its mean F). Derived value 0.03 mag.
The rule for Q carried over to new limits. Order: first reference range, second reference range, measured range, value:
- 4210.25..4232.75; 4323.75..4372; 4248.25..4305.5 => 0.01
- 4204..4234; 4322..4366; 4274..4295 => 0.00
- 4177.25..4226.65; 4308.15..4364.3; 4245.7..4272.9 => -0.02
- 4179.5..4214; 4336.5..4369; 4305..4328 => 0.01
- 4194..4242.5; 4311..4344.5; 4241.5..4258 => -0.02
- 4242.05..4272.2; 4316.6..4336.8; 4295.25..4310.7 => 0.10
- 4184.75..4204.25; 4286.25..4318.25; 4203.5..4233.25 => -0.02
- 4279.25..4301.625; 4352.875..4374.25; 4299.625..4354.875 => 0.03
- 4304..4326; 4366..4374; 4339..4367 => -0.01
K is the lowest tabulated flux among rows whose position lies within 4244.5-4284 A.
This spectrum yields 8.21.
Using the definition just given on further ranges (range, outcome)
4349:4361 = 8.26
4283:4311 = 7.09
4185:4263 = 7.34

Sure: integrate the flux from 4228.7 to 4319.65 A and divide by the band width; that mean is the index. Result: 9.36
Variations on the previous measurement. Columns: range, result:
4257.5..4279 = 9.66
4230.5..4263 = 9.58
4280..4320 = 8.99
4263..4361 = 9.19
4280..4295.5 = 9.1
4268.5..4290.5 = 9.45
